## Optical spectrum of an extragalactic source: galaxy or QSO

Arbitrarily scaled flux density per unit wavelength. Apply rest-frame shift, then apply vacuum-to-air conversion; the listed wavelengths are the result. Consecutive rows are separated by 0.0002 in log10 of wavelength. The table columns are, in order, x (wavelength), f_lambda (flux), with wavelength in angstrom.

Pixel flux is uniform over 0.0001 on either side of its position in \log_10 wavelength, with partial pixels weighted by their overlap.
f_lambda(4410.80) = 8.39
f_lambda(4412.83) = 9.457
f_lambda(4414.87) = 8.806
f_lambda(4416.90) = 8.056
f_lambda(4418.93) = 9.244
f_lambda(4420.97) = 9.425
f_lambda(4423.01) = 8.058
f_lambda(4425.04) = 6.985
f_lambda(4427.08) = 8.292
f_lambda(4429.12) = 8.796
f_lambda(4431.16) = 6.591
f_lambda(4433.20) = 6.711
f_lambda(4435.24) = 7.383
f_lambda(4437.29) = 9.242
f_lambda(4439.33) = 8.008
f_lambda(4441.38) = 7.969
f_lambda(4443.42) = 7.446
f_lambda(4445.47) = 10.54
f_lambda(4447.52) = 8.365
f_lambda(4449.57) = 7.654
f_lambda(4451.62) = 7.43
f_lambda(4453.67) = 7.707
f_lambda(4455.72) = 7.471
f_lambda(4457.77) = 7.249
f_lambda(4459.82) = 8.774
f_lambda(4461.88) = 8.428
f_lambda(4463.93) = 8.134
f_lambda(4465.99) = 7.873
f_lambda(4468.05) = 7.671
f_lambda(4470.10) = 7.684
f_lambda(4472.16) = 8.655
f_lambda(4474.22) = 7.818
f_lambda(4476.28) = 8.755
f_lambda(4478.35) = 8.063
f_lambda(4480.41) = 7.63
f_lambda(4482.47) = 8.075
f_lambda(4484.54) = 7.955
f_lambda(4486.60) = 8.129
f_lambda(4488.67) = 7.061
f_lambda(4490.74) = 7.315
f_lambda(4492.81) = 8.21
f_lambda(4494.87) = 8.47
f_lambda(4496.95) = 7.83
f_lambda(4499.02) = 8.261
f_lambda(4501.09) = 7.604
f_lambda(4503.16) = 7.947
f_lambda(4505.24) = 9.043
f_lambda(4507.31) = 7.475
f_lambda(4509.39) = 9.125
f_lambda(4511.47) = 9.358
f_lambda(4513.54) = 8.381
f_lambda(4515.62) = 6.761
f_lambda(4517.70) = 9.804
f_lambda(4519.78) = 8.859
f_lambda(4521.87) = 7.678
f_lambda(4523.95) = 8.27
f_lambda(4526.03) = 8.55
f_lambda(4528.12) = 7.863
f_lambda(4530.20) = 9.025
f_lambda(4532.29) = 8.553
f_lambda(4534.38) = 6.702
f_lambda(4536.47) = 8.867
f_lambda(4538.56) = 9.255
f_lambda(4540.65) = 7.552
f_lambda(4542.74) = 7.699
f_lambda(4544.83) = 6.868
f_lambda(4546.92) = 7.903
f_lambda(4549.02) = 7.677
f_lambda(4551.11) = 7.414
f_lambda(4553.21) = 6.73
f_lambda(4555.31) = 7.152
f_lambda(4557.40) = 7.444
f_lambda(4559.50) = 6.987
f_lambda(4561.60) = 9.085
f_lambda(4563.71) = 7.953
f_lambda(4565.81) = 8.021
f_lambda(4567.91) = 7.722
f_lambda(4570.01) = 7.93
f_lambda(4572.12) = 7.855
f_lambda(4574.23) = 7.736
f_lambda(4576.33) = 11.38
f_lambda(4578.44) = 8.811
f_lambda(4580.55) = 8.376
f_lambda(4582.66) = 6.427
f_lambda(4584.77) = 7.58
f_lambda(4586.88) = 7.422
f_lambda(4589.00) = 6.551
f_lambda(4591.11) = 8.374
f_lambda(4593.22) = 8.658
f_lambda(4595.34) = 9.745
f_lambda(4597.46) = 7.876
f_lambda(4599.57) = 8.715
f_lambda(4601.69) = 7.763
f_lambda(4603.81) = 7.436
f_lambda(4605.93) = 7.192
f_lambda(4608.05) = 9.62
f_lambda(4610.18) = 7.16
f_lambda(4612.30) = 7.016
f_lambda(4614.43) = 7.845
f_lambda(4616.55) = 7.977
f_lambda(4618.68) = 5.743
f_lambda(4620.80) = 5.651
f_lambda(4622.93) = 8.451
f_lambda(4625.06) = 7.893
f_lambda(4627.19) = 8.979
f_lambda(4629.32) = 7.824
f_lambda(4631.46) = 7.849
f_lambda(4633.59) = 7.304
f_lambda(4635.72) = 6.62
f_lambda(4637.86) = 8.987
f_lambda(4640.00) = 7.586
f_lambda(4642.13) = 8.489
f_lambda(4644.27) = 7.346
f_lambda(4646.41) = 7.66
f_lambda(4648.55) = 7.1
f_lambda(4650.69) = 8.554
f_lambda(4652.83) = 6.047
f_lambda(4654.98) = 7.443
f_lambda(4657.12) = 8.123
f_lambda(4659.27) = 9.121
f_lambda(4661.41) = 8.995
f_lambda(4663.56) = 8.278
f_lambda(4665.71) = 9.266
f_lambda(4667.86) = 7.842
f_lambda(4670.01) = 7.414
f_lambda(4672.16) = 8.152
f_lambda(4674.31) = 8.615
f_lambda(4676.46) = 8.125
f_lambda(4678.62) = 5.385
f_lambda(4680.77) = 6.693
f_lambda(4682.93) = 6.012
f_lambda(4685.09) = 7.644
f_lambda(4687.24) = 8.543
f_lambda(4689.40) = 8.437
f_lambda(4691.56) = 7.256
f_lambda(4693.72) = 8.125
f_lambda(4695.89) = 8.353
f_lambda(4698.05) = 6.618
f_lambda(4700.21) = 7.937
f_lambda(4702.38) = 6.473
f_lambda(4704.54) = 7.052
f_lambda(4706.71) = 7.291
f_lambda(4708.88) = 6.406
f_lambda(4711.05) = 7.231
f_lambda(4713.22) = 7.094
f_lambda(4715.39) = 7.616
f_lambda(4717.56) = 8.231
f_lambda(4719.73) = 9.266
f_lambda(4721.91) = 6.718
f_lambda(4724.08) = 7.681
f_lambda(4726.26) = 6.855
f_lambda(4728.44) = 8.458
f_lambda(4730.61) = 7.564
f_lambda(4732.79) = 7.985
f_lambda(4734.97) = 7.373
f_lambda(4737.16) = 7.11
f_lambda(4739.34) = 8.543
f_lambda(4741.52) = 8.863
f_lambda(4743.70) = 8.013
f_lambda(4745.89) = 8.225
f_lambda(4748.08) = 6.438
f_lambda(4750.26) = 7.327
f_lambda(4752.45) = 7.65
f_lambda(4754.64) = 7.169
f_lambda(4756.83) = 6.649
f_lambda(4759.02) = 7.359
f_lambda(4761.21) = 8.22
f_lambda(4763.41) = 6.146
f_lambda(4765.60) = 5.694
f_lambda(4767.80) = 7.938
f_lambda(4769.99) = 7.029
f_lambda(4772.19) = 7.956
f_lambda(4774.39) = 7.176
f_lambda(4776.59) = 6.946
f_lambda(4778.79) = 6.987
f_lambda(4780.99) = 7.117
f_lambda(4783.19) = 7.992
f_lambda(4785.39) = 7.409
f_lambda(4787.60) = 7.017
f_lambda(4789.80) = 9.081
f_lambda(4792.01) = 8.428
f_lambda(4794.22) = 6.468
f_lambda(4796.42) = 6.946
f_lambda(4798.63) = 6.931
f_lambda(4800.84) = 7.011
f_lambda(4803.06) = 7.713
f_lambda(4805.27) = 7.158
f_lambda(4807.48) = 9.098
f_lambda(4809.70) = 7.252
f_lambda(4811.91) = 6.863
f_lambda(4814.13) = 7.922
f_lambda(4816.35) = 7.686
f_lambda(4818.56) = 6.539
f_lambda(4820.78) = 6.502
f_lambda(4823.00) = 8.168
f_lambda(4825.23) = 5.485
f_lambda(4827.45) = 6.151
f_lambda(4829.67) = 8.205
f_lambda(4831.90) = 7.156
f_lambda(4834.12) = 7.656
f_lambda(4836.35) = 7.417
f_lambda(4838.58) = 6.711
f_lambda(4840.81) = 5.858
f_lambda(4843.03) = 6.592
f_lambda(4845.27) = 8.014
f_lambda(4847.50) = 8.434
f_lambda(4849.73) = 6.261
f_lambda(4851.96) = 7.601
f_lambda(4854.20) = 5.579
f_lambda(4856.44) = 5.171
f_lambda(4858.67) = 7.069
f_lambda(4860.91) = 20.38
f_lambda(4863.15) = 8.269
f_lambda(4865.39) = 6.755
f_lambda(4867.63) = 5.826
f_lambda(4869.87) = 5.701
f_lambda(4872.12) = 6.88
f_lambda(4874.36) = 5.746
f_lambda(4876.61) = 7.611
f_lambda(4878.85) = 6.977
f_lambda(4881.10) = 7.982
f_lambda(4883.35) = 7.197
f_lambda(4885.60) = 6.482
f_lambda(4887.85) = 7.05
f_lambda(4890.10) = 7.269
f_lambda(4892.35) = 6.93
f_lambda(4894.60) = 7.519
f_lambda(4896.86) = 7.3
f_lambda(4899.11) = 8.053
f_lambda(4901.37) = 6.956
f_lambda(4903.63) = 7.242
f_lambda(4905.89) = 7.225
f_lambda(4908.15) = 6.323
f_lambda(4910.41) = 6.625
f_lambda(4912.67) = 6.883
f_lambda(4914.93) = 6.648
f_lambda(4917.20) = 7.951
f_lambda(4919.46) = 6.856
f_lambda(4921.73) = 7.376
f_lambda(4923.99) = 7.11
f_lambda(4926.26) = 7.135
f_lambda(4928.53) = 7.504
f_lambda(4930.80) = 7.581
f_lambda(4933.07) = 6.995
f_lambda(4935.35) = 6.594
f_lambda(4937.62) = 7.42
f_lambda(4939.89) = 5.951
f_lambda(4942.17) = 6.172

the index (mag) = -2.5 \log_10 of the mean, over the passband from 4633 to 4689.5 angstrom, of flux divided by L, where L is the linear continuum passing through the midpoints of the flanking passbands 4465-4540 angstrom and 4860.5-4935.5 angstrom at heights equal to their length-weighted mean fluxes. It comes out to 0.01 mag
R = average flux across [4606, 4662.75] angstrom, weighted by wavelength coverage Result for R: 7.74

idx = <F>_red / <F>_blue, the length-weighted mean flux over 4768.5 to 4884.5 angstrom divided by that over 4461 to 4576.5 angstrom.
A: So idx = 0.92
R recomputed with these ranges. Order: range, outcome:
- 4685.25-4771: 7.51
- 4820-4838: 7.09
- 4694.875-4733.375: 7.48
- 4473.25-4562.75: 8.03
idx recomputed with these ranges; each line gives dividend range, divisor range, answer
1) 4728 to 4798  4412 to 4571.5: 0.93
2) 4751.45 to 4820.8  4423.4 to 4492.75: 0.92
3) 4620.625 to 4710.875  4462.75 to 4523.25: 0.94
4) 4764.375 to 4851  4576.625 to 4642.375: 0.93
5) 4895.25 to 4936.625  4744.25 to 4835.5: 0.98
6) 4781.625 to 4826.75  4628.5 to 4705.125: 0.96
